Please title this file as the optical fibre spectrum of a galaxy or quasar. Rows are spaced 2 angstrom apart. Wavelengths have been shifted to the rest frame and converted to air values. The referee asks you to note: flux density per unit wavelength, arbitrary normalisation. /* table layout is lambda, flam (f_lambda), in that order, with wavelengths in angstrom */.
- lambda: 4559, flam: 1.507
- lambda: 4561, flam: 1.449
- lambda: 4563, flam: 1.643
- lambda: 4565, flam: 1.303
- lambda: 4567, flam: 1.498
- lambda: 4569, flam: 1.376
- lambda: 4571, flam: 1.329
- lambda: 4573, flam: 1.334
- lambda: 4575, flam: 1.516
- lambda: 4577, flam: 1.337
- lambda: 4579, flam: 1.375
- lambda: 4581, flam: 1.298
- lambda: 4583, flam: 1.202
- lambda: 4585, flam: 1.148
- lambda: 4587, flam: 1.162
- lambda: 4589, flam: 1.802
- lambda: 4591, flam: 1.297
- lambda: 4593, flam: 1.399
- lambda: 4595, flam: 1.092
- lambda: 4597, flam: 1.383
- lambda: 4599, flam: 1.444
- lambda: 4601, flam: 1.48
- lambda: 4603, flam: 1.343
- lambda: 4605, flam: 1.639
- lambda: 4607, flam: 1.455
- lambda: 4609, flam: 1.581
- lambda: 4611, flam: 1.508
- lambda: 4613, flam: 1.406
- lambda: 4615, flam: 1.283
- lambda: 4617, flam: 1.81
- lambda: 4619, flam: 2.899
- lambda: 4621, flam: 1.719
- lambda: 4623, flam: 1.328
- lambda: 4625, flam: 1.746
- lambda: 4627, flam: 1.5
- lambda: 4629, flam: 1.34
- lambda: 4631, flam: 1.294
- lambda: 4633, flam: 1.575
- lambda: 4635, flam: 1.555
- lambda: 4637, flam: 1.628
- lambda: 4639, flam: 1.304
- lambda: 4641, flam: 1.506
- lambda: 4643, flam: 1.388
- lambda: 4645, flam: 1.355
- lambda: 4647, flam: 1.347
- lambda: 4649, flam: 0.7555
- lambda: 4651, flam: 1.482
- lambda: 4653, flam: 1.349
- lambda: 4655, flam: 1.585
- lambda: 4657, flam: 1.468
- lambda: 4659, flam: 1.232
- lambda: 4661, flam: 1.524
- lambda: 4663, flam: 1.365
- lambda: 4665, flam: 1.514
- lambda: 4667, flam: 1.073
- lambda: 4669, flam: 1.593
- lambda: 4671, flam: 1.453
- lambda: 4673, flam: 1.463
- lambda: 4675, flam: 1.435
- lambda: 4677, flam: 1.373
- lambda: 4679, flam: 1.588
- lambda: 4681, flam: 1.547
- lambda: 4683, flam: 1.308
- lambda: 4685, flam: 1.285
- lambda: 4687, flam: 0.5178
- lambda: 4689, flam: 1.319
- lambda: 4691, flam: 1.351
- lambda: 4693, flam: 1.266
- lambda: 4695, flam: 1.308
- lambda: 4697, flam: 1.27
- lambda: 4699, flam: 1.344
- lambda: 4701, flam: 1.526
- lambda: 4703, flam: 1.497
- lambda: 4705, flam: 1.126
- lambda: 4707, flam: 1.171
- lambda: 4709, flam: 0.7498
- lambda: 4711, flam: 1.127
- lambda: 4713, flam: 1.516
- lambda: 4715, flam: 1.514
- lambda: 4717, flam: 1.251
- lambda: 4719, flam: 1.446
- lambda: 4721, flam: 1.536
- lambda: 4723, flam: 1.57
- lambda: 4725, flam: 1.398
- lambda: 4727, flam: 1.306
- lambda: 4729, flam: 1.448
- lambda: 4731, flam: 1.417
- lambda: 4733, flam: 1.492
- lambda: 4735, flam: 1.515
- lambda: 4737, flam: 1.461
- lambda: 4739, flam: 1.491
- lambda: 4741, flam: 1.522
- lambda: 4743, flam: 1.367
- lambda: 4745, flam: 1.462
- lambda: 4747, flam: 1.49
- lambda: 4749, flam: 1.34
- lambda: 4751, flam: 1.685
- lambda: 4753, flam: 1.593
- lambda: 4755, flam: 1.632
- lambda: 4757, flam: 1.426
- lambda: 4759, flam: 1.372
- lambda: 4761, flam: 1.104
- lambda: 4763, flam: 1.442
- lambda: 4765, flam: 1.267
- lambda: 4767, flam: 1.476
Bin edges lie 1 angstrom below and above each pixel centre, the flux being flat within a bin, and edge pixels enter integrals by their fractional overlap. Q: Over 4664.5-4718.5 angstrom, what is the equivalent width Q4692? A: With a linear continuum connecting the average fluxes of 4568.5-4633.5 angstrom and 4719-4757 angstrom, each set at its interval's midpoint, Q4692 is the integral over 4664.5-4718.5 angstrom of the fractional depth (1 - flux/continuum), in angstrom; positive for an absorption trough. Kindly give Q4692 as 6.0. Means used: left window 1.47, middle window 1.31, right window 1.48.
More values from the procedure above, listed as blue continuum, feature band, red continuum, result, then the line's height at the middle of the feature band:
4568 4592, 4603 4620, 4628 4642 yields -3.2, 1.41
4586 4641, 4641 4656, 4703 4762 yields 1.5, 1.48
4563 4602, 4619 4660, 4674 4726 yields -3.5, 1.34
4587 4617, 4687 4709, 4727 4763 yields 3.0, 1.45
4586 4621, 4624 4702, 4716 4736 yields 5.6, 1.49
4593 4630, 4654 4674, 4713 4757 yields 1.2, 1.52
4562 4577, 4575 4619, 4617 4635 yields 3.1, 1.55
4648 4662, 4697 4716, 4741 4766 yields 1.4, 1.39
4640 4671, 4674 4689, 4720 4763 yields 1.1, 1.4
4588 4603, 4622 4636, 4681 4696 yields -1.4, 1.34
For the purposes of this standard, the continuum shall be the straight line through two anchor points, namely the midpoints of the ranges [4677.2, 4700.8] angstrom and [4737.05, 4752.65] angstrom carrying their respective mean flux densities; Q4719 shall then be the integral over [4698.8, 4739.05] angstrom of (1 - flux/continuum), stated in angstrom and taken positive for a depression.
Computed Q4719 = 0.6 angstrom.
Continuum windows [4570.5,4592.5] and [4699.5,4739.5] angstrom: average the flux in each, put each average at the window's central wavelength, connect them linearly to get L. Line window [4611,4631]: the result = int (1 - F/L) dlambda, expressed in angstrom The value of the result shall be -4.25 angstrom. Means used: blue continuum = 1.35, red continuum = 1.38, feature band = 1.64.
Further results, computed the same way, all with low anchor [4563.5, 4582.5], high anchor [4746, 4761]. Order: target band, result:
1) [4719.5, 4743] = 0.0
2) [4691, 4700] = 0.9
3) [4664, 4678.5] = 0.1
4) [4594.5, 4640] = -4.5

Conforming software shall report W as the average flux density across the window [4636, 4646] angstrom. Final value 1.44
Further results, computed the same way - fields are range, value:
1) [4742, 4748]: 1.44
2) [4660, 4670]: 1.41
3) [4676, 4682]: 1.5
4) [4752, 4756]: 1.61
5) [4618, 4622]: 2.31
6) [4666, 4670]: 1.33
